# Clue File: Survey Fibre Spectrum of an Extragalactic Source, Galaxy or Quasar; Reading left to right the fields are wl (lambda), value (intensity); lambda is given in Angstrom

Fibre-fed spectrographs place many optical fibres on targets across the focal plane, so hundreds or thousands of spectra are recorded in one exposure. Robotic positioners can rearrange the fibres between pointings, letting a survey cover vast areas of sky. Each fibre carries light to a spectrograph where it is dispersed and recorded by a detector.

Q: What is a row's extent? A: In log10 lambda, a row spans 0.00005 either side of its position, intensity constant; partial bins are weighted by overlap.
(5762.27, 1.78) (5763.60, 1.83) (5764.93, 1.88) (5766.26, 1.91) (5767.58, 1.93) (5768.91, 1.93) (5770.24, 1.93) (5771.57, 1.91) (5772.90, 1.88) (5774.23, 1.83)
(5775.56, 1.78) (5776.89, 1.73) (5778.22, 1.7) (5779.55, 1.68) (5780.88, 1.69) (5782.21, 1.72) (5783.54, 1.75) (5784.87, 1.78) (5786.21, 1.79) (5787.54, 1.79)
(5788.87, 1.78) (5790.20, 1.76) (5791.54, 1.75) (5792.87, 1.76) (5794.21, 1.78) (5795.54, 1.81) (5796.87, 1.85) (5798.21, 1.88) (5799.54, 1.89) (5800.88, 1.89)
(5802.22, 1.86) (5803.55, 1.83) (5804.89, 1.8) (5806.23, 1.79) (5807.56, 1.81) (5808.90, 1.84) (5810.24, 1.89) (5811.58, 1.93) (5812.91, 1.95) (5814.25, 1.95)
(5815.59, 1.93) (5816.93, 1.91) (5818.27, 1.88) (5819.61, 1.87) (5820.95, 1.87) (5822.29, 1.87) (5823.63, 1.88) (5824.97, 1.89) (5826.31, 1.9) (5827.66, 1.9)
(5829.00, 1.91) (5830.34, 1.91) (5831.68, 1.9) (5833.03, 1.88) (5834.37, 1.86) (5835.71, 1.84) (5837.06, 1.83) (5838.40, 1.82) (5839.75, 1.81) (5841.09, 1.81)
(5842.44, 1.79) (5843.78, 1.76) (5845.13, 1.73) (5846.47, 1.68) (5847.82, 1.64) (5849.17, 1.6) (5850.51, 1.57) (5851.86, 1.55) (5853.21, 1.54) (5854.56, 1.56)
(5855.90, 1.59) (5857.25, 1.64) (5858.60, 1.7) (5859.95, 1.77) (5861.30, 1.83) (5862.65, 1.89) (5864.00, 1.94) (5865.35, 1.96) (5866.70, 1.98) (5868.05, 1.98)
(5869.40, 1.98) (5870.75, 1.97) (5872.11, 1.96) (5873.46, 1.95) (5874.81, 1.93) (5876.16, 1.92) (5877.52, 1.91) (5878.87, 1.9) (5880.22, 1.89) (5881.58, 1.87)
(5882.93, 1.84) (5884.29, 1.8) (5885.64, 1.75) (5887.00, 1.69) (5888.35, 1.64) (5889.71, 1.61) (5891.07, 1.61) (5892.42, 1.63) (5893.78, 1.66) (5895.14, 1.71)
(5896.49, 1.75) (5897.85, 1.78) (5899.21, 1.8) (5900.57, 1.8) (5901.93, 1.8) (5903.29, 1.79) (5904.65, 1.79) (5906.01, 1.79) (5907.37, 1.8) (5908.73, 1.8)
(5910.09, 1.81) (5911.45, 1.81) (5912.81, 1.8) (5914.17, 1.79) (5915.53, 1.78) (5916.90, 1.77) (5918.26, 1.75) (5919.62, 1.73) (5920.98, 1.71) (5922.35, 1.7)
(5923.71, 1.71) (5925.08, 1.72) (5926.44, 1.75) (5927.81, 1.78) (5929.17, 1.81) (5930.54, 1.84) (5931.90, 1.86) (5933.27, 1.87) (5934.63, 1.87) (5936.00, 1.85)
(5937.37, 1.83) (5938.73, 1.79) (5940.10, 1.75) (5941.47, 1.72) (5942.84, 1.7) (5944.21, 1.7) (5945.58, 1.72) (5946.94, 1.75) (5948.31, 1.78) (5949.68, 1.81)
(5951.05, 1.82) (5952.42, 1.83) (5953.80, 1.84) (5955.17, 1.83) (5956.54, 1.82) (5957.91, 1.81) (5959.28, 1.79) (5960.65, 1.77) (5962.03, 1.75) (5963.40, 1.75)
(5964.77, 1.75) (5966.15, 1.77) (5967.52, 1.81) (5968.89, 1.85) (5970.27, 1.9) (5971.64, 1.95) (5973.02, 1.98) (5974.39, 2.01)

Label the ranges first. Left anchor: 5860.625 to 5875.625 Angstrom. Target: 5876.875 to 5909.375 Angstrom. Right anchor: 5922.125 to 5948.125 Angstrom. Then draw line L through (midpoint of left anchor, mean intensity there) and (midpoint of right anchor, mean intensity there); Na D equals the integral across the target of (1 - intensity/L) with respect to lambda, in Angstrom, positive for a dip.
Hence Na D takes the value 2.0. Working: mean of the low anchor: 1.94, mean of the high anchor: 1.78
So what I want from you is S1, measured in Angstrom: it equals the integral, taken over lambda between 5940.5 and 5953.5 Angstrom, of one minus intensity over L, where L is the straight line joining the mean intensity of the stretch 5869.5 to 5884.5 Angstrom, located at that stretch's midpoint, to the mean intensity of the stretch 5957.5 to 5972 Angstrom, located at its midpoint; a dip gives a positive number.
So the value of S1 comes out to 0.5 Angstrom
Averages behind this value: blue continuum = 1.91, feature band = 1.76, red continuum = 1.81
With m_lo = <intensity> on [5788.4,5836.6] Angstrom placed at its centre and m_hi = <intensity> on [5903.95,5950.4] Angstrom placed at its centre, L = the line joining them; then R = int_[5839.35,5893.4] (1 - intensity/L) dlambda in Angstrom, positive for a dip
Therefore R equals 1.3 Angstrom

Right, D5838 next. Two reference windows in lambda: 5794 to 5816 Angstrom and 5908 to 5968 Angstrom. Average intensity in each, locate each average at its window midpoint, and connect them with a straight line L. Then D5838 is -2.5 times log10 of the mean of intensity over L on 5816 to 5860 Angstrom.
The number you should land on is 0.04 mag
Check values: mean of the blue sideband 1.87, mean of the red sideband 1.78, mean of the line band 1.78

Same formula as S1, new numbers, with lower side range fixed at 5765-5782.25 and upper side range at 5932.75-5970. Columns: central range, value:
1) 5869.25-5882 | -0.87 Angstrom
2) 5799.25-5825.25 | -0.86 Angstrom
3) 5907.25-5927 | 0.40 Angstrom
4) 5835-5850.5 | 0.54 Angstrom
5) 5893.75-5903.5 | 0.18 Angstrom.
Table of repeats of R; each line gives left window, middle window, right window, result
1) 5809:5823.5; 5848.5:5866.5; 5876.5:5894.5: 1.0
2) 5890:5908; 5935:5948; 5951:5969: 0.2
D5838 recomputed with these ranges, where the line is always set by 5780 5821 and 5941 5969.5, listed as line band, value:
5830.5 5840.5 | -0.019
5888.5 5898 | 0.081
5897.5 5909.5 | 0.002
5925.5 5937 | -0.023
